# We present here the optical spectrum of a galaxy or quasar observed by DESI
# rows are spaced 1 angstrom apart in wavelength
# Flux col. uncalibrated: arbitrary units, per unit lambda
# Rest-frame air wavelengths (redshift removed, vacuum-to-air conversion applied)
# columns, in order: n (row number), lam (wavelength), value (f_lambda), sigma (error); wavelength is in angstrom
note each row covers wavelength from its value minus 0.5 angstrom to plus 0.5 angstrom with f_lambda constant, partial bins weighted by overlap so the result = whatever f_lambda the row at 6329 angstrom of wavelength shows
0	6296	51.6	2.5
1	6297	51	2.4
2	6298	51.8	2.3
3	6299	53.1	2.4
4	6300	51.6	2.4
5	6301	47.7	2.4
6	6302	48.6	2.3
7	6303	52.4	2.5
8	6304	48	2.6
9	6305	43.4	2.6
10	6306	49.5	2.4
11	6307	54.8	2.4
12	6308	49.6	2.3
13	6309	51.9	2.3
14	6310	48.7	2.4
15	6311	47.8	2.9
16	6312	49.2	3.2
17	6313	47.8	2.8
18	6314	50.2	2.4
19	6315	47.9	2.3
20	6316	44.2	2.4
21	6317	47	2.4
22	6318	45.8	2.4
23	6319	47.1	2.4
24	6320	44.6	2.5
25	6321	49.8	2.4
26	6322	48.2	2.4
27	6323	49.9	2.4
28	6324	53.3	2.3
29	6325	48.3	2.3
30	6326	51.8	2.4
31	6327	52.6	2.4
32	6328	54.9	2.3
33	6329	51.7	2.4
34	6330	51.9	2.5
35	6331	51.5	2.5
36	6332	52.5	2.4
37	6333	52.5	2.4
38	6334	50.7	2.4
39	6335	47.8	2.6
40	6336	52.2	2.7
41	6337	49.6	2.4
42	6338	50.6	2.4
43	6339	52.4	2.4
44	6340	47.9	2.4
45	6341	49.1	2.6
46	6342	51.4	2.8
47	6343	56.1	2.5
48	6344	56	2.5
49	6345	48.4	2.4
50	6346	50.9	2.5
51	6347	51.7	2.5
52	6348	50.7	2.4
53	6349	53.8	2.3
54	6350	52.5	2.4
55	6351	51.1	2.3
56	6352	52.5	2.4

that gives 51.7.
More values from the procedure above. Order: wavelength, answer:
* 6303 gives 52.4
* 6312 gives 49.2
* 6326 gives 51.8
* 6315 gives 47.9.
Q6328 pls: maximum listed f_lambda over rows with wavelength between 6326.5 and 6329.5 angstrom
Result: 54.9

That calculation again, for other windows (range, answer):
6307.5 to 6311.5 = 51.9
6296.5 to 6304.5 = 53.1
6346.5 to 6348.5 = 51.7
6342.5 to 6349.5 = 56.1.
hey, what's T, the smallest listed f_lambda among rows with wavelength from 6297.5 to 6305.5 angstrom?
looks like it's 43.4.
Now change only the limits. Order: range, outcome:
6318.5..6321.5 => 44.6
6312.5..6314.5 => 47.8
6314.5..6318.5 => 44.2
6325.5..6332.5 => 51.5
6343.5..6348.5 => 48.4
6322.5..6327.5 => 48.3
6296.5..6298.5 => 51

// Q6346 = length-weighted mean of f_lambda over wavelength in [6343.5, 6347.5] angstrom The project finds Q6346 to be 51.8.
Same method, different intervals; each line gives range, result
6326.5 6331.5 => 52.5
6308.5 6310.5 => 50.3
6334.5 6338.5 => 50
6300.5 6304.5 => 49.2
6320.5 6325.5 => 49.9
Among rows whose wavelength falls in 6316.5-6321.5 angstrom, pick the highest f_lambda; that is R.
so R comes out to 49.8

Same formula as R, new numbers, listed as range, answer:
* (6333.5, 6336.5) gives 52.2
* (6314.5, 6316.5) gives 47.9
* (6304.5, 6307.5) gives 54.8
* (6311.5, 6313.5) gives 49.2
